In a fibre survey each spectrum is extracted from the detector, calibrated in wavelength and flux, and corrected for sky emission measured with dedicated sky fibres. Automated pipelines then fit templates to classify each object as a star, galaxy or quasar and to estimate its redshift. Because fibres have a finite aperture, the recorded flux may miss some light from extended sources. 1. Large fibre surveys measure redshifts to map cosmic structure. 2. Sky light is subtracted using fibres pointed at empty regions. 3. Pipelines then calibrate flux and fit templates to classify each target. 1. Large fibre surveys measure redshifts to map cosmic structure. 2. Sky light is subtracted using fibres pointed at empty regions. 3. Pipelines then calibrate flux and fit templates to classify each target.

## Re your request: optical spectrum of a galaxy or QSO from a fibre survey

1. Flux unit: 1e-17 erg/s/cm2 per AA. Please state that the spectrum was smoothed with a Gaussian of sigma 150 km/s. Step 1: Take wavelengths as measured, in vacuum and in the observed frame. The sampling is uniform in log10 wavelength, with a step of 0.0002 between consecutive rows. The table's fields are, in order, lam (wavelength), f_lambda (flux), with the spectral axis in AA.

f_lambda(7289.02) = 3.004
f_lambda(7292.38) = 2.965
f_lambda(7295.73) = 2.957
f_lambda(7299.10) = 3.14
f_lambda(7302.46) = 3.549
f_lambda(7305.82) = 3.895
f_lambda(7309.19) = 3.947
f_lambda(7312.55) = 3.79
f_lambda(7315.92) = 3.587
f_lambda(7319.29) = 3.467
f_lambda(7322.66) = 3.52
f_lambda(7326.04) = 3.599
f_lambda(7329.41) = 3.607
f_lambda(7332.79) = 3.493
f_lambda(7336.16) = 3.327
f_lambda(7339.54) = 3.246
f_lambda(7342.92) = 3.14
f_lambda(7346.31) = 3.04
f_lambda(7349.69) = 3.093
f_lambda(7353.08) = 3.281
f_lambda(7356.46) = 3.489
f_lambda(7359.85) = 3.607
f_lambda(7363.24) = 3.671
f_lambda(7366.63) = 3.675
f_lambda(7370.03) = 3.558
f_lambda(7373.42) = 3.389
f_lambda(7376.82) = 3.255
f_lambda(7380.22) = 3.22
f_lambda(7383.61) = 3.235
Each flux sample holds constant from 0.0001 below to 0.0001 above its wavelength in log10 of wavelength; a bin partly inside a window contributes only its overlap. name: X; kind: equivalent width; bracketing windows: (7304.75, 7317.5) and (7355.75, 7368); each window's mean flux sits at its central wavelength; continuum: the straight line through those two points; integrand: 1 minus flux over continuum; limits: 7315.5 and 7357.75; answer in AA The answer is 3.9 AA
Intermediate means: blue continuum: 3.8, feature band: 3.37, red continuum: 3.62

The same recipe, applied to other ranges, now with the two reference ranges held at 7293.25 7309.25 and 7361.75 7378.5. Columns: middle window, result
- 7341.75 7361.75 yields 1.2 AA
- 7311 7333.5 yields -0.9 AA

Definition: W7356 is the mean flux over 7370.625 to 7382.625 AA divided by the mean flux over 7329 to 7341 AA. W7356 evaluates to 1.0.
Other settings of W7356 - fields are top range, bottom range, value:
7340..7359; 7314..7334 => 0.91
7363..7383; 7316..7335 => 0.97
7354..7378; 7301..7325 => 0.96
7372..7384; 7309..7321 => 0.89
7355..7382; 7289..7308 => 1.06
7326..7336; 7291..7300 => 1.17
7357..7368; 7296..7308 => 1.05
